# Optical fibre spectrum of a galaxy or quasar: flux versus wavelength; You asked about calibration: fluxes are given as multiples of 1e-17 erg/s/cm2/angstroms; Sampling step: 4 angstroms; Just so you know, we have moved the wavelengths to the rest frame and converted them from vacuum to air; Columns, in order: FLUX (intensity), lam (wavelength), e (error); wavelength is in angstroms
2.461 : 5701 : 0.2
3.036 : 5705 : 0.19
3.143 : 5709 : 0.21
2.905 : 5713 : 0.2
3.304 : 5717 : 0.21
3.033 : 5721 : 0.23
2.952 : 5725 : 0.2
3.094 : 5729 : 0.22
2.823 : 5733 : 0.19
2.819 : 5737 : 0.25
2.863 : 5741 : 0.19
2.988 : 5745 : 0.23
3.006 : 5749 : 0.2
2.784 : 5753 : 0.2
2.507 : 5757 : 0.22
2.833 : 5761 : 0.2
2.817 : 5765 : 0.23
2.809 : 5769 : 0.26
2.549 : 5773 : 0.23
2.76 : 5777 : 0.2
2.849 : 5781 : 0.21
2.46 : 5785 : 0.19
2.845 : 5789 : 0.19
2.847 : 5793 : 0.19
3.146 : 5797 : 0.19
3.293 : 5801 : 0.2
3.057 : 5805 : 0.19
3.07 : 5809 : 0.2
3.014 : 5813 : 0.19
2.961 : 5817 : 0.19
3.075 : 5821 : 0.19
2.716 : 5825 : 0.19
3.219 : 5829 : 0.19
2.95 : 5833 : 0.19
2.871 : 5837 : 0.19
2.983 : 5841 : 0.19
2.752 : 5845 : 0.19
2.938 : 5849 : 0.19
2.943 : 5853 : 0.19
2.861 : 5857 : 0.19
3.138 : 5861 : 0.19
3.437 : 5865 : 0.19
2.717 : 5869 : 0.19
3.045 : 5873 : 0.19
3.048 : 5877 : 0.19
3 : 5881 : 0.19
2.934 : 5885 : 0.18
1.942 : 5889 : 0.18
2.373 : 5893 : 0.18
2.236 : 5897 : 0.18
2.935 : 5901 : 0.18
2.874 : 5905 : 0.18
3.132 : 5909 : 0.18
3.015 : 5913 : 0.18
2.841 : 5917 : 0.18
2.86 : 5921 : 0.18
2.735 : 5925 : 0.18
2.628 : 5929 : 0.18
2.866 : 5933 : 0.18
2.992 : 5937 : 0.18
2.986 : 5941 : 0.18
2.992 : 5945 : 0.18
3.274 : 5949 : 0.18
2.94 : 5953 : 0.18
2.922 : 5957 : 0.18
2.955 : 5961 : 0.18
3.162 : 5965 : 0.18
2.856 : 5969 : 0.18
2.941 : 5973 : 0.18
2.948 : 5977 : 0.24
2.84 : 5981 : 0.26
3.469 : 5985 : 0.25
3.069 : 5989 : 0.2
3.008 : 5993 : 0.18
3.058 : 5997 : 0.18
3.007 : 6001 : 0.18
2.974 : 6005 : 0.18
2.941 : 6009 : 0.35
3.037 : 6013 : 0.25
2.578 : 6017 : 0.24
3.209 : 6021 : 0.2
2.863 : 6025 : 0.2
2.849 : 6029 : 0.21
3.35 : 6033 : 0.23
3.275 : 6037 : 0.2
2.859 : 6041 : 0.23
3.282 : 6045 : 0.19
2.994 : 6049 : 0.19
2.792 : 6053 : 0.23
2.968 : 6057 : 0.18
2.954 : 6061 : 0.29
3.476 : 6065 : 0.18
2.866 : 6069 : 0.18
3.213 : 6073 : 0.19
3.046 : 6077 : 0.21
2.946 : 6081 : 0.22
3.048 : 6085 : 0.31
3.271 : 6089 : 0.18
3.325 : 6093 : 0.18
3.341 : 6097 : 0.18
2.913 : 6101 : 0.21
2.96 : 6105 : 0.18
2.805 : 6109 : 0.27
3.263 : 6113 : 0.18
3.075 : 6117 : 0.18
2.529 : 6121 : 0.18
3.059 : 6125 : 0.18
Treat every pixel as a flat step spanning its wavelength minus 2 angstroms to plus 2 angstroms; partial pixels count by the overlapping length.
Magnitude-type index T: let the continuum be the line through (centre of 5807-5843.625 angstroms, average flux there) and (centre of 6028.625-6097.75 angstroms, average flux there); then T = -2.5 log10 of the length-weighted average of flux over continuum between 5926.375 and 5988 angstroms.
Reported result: 0.02 mag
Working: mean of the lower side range 2.98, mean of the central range 2.98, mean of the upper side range 3.1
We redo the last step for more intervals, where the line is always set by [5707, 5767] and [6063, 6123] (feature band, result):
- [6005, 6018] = 0.054 mag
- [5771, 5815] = 0.018 mag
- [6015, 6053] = 0.011 mag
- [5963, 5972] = 0.007 mag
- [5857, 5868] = -0.064 mag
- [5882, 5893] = 0.203 mag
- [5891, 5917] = 0.086 mag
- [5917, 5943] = 0.060 mag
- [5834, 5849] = 0.031 mag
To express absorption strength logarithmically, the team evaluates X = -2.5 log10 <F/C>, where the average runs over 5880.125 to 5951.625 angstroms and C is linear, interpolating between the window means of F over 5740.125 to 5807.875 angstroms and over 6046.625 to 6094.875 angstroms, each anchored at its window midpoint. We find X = 0.06 mag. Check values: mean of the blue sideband 2.85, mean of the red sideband 3.08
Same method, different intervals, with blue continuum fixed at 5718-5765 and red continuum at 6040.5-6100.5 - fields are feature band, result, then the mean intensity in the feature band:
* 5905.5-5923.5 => 0.02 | 2.95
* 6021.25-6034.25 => 0.01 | 3.03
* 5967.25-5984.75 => 0.03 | 2.95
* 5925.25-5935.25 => 0.10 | 2.75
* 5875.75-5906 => 0.13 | 2.65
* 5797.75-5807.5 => -0.09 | 3.17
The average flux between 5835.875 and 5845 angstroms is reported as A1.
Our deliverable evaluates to 2.89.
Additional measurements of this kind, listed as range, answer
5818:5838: 2.97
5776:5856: 2.94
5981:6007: 3.08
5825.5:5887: 2.98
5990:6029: 2.96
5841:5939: 2.85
